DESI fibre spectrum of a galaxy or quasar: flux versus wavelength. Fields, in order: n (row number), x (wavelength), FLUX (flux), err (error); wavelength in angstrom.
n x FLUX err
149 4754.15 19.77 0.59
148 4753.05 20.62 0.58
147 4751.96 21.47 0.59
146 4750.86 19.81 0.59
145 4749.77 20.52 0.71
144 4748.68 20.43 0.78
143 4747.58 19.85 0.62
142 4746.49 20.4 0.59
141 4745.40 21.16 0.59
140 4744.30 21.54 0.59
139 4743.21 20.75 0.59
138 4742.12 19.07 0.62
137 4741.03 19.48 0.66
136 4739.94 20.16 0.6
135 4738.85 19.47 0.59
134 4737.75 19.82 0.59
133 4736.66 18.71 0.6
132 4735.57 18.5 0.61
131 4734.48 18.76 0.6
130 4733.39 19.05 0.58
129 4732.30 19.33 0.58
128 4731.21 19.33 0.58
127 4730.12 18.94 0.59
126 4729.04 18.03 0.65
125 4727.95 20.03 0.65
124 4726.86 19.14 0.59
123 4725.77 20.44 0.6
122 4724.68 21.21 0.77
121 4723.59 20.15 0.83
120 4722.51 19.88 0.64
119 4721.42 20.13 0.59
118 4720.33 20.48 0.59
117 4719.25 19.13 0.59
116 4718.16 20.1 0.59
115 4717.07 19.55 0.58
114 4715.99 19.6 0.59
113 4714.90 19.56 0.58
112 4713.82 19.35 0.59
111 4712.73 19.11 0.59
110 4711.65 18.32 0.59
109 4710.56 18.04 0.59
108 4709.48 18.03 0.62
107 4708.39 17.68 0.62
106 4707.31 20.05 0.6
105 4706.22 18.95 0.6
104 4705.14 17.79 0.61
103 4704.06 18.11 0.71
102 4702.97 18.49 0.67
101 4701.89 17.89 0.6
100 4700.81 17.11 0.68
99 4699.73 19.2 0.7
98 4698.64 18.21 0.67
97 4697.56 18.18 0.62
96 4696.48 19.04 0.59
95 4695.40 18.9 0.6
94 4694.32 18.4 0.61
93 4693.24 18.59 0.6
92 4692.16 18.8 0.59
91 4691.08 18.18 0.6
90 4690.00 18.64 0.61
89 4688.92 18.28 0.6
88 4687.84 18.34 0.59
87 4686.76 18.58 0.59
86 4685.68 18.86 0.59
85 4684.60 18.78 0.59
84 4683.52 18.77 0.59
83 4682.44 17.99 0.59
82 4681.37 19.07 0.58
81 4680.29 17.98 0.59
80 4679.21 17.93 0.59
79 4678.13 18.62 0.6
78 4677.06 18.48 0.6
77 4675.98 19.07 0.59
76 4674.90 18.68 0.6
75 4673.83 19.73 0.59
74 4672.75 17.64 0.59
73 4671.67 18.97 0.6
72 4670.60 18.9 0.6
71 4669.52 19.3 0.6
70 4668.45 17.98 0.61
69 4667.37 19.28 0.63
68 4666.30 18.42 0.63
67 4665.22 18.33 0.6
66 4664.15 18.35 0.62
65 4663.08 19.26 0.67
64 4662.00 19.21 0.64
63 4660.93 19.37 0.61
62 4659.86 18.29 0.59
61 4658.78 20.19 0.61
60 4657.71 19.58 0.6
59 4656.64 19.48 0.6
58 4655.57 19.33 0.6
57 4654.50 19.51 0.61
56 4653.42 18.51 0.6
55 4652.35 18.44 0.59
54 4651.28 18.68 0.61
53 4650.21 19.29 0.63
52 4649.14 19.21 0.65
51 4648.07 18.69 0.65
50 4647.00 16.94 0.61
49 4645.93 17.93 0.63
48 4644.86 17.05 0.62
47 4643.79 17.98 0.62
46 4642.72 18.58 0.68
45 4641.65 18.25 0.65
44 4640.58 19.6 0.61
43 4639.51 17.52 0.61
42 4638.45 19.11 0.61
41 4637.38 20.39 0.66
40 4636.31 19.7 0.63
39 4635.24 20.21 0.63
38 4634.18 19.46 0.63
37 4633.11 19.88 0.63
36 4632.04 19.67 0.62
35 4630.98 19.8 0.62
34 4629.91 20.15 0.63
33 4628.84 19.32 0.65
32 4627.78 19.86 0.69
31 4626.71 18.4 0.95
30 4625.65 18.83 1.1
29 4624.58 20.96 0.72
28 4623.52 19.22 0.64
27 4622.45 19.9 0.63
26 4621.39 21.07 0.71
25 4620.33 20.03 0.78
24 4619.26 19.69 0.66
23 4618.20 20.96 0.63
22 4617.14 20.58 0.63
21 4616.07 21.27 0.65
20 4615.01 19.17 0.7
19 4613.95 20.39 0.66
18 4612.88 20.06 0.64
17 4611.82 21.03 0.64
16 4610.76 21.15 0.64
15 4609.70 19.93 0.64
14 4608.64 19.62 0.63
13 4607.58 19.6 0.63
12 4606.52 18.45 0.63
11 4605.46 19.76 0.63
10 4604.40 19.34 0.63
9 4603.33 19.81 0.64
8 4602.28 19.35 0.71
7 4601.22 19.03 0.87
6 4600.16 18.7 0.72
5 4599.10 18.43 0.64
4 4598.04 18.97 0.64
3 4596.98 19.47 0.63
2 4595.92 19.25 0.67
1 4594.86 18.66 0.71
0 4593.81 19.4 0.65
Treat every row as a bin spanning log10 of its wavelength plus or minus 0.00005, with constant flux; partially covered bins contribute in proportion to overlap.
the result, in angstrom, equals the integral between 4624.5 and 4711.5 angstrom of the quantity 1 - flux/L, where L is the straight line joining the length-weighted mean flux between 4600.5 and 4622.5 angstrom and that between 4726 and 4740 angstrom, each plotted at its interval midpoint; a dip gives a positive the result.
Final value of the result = 3.8 angstrom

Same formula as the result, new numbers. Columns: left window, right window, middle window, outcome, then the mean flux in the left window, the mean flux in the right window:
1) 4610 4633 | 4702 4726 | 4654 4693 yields 1.6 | 20.1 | 19.2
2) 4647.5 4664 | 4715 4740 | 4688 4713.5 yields 1.2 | 19.1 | 19.5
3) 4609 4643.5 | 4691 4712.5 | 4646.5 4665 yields 0.3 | 19.8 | 18.4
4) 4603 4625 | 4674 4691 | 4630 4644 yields 0.2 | 20.1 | 18.6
